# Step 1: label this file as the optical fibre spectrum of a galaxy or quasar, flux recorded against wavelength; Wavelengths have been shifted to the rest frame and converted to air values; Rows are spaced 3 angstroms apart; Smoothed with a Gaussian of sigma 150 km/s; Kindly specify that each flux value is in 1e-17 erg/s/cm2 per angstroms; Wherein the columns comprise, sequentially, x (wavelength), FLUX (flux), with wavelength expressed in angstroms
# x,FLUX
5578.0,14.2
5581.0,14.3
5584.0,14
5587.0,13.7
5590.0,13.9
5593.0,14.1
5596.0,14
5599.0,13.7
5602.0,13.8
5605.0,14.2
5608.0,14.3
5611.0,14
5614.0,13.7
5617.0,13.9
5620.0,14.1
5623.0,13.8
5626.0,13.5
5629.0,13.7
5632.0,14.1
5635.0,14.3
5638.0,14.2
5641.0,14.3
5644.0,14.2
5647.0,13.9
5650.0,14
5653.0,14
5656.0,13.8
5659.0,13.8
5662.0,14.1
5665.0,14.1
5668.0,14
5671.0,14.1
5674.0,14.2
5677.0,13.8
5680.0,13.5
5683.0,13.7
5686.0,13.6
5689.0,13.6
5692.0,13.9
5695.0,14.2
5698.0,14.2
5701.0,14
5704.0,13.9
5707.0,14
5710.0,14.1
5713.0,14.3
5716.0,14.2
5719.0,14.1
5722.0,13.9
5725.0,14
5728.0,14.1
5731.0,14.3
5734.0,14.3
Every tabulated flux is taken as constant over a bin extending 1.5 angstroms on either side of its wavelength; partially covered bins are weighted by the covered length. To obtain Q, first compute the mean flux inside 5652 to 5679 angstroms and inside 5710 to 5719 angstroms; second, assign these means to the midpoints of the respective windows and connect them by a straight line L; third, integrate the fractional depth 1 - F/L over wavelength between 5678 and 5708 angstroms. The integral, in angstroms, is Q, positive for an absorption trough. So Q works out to 0.5 angstroms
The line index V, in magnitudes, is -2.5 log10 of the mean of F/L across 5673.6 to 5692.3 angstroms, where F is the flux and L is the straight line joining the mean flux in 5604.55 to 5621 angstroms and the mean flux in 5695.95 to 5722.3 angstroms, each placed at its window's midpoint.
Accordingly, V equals 0.03 mag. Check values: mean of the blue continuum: 14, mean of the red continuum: 14.1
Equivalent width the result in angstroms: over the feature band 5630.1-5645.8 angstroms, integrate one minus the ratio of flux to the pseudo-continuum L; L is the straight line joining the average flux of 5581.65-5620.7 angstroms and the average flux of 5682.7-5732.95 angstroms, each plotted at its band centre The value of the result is -0.2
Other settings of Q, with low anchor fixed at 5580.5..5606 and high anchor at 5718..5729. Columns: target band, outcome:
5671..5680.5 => 0.1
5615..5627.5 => 0.1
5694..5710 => -0.1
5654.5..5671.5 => 0.0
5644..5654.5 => 0.0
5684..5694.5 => 0.2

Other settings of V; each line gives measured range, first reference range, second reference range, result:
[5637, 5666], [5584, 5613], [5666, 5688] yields -0.01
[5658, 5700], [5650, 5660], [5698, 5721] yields 0.00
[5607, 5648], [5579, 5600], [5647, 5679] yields 0.00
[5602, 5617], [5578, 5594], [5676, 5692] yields -0.01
